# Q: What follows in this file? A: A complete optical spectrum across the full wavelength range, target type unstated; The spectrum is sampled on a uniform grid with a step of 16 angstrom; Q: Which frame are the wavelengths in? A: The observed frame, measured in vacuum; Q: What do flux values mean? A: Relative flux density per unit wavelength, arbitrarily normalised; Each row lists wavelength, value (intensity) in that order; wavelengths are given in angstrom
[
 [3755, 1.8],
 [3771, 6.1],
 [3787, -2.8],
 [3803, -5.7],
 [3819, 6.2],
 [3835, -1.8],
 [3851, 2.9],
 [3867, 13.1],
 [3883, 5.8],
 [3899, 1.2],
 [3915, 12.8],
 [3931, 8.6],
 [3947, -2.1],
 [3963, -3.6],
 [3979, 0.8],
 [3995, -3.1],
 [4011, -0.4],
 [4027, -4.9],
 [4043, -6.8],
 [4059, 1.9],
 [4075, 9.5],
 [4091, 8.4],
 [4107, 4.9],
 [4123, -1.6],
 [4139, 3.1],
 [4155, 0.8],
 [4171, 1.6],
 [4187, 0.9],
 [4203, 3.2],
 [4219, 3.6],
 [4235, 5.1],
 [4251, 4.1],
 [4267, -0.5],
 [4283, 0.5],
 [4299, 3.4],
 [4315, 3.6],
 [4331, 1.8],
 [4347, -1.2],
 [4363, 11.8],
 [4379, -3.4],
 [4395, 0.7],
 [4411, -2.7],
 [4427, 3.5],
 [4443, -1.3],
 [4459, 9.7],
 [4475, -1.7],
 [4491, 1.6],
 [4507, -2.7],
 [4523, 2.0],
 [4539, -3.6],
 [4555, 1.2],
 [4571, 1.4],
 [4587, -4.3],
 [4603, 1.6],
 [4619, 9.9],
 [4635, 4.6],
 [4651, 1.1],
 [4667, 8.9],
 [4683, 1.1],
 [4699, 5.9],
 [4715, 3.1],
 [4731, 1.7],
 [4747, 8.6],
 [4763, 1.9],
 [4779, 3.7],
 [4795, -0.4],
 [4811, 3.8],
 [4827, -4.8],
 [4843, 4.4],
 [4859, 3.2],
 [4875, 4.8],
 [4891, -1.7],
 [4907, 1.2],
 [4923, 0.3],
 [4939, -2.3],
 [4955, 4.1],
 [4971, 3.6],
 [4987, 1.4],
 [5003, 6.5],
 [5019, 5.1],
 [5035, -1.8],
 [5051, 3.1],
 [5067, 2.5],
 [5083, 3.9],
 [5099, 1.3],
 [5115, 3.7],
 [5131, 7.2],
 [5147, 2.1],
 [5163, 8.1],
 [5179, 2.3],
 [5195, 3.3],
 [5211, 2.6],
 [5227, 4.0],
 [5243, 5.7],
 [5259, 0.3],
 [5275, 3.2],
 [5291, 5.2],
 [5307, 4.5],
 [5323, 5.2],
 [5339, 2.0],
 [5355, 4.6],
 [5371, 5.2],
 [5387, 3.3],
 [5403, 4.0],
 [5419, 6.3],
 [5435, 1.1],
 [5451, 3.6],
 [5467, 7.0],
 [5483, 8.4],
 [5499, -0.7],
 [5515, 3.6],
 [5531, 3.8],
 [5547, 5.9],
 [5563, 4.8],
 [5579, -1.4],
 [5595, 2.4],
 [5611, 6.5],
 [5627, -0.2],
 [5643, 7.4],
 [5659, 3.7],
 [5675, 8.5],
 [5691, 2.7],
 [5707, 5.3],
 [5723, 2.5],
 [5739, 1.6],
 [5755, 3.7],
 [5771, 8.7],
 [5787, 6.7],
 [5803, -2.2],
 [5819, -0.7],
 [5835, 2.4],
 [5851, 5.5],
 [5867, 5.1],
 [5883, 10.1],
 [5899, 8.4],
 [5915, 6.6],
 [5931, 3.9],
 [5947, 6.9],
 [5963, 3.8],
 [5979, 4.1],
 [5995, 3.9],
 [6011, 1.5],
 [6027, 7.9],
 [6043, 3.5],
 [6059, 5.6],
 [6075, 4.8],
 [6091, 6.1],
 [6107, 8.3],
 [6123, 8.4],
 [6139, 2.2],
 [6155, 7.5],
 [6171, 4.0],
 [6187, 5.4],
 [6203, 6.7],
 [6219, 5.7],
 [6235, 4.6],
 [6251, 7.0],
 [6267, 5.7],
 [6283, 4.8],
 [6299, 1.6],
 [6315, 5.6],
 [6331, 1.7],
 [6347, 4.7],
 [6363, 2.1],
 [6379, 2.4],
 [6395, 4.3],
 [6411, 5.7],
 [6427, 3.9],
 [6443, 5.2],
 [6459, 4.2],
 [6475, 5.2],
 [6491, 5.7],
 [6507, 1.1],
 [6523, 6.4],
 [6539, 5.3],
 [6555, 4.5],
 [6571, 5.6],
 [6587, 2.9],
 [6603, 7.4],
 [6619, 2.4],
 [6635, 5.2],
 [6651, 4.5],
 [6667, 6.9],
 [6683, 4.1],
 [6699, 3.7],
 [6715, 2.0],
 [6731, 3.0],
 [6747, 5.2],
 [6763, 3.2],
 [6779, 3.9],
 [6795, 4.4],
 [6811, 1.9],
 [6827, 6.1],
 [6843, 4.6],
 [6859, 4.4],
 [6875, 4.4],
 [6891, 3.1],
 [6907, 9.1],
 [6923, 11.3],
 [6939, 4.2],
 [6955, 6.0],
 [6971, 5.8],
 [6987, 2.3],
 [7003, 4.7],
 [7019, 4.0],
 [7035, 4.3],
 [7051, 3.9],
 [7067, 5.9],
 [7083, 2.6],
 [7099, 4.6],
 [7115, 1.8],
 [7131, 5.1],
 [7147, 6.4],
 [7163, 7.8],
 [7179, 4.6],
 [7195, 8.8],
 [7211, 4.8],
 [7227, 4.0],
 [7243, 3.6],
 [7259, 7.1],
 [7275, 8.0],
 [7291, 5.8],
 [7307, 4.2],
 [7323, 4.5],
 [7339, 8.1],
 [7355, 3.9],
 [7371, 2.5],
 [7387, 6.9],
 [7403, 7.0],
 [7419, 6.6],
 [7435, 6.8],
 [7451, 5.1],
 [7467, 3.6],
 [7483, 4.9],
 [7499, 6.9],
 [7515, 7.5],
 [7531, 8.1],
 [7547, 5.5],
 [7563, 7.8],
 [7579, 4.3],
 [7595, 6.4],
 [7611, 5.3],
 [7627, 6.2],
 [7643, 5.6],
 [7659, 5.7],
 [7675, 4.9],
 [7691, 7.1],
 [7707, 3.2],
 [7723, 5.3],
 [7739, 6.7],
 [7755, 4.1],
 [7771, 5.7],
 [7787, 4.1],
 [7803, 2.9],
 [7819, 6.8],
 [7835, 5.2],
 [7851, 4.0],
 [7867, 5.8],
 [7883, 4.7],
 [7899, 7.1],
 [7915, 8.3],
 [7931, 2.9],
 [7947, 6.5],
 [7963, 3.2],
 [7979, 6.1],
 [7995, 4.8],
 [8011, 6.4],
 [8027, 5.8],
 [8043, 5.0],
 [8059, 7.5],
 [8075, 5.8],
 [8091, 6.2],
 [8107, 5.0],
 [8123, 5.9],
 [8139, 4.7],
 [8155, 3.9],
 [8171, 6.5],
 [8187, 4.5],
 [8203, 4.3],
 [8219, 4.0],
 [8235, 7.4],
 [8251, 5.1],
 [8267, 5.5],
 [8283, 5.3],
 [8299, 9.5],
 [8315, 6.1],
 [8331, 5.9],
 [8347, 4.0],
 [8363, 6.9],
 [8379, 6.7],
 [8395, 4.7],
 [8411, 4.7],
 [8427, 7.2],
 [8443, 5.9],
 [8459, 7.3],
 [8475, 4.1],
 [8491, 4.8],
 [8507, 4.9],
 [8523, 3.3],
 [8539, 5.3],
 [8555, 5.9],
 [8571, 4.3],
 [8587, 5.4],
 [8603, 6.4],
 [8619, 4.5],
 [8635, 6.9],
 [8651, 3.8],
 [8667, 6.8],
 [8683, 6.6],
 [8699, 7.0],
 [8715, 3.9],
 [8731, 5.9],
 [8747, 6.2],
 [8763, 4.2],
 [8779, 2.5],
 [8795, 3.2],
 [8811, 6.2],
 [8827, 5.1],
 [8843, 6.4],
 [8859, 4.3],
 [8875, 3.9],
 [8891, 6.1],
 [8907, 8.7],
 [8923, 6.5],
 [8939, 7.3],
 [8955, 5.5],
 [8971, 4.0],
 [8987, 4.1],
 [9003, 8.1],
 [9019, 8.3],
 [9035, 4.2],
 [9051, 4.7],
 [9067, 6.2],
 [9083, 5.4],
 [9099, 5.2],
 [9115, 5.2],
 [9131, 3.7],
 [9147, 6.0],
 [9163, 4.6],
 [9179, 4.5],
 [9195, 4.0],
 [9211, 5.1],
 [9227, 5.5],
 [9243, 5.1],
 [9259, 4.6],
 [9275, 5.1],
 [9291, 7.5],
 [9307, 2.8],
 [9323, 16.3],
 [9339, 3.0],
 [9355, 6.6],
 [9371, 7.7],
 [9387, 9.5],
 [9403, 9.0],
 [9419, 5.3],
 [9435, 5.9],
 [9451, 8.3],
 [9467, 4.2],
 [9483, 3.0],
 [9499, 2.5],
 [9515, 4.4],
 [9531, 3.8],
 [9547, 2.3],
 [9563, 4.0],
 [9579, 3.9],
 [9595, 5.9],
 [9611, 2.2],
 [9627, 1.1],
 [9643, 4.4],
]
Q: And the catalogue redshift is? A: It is 0.854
